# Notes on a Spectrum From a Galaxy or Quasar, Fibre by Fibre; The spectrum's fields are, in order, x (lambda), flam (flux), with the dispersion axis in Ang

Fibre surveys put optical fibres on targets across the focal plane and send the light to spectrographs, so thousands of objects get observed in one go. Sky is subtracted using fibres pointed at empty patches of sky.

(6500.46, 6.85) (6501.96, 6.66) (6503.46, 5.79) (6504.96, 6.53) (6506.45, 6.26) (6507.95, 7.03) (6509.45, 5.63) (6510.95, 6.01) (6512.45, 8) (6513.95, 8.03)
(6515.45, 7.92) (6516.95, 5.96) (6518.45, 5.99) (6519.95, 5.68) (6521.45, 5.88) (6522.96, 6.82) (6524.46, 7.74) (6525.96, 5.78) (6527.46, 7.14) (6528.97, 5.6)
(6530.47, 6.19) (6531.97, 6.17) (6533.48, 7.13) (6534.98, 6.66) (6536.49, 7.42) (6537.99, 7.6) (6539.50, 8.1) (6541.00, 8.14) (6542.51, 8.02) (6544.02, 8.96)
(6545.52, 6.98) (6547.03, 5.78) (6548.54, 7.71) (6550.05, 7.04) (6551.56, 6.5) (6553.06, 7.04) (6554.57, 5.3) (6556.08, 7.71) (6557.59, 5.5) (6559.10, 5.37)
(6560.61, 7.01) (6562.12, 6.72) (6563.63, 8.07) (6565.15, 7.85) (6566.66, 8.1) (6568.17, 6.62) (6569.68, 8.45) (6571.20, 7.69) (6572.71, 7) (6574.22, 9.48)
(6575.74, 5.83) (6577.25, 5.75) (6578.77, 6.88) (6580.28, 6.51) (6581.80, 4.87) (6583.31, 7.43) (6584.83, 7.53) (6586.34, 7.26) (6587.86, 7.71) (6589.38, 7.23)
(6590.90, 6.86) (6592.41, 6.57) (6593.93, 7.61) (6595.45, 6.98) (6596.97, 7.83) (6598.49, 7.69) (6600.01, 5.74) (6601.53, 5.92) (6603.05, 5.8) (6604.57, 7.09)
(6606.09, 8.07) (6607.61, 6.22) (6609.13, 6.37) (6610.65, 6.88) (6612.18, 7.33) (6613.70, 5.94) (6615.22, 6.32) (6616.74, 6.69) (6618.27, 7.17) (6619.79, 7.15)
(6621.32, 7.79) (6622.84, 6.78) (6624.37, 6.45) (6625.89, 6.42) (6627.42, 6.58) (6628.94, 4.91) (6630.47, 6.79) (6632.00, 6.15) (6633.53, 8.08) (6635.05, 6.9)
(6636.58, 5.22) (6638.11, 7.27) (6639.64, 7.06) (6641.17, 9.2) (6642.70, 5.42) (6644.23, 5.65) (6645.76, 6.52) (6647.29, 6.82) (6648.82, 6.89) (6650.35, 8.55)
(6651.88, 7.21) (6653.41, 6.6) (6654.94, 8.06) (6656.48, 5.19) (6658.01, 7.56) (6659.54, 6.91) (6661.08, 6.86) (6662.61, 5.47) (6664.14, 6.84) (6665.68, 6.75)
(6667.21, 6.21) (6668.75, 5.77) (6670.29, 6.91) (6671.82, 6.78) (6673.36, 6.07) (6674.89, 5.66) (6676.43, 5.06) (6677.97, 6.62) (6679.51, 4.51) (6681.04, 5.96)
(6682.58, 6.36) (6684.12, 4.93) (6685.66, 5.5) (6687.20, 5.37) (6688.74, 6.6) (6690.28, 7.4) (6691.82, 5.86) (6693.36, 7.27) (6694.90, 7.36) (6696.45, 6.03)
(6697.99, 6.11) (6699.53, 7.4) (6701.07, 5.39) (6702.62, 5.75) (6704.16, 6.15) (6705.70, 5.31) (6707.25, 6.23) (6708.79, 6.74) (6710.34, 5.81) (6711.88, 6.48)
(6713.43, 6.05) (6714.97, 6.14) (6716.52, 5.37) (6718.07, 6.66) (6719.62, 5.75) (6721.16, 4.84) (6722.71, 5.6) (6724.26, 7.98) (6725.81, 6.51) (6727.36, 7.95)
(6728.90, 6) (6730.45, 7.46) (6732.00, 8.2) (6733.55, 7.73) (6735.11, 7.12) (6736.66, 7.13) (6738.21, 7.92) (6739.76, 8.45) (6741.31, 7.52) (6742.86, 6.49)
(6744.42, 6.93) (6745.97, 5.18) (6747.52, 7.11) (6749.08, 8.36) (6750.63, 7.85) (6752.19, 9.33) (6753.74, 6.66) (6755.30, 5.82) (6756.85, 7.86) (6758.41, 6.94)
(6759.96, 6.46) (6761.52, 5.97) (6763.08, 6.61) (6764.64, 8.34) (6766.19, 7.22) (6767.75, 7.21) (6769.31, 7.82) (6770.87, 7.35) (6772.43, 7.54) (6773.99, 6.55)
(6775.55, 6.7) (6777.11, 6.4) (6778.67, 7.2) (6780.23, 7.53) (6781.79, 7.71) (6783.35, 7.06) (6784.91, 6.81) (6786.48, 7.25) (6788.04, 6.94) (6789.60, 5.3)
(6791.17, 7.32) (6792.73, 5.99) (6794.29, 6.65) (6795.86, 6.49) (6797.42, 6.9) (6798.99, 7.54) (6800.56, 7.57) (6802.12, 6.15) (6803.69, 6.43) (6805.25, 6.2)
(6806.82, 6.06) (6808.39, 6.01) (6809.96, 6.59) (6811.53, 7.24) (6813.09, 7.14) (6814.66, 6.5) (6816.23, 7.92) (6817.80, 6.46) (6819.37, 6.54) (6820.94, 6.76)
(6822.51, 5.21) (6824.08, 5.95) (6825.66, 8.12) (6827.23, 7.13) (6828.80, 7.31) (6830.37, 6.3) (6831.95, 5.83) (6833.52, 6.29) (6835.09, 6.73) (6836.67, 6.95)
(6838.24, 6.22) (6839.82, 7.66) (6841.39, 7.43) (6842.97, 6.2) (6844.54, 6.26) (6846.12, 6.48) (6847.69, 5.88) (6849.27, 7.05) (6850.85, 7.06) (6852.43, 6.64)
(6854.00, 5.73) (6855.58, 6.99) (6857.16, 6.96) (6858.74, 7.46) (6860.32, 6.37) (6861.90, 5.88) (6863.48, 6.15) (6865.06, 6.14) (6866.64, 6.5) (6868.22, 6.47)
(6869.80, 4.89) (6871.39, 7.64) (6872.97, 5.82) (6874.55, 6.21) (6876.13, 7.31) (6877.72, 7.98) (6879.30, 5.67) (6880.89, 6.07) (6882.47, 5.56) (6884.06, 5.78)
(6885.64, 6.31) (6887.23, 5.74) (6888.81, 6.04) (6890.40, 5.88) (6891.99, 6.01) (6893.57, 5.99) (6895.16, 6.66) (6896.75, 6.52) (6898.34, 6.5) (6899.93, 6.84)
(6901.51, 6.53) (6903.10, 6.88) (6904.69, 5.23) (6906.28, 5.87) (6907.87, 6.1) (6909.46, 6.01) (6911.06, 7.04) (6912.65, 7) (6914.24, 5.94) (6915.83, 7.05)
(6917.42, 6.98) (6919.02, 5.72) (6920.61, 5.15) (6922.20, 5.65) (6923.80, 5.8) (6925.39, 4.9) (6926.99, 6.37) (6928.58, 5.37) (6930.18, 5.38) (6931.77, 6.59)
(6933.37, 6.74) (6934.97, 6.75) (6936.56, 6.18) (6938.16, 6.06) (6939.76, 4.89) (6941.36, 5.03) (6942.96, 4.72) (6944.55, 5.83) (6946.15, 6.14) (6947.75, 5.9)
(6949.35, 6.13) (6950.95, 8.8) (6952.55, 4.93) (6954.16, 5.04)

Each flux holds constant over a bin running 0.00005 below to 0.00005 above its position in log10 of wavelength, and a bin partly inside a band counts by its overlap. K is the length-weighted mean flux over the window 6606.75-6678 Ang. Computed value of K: 6.64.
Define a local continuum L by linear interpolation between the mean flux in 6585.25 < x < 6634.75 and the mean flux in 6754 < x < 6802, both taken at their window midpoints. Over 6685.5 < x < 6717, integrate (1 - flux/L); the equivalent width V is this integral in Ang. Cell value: 3.06 Ang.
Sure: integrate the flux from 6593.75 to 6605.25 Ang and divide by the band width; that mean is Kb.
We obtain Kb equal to 6.79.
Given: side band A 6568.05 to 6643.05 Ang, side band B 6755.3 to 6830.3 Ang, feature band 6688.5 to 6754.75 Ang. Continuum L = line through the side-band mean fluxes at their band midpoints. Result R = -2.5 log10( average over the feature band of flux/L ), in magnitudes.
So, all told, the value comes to 0.02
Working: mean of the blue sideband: 6.88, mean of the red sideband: 6.86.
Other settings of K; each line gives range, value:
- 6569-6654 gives 6.88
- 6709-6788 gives 6.98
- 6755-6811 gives 6.86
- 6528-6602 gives 7.03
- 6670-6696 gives 6.12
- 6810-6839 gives 6.7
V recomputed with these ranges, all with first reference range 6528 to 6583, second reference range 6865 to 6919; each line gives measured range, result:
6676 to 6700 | 2.08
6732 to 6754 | -2.78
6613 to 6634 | 0.67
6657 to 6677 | 1.19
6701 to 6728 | 2.08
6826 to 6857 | -1.18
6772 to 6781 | -0.56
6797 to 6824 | -0.63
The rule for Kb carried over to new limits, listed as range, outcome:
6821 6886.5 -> 6.5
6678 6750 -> 6.51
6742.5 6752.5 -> 7.26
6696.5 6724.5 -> 6.06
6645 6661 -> 7.02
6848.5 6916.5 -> 6.38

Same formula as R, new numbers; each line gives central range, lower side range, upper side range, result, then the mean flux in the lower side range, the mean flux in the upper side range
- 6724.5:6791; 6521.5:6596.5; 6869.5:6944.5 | -0.10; 7.02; 6.12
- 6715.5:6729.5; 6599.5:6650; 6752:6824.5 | 0.08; 6.67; 6.84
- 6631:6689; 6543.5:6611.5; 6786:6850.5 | 0.07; 6.96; 6.66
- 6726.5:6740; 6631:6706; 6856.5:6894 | -0.17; 6.45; 6.29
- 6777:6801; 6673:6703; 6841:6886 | -0.11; 6.06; 6.44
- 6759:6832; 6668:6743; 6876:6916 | -0.08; 6.41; 6.3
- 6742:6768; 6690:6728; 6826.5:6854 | -0.11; 6.3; 6.65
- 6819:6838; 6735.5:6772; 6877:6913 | 0.02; 7.24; 6.26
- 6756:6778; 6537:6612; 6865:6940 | -0.08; 7.05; 6.19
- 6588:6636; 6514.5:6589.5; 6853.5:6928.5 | 0.01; 6.96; 6.25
